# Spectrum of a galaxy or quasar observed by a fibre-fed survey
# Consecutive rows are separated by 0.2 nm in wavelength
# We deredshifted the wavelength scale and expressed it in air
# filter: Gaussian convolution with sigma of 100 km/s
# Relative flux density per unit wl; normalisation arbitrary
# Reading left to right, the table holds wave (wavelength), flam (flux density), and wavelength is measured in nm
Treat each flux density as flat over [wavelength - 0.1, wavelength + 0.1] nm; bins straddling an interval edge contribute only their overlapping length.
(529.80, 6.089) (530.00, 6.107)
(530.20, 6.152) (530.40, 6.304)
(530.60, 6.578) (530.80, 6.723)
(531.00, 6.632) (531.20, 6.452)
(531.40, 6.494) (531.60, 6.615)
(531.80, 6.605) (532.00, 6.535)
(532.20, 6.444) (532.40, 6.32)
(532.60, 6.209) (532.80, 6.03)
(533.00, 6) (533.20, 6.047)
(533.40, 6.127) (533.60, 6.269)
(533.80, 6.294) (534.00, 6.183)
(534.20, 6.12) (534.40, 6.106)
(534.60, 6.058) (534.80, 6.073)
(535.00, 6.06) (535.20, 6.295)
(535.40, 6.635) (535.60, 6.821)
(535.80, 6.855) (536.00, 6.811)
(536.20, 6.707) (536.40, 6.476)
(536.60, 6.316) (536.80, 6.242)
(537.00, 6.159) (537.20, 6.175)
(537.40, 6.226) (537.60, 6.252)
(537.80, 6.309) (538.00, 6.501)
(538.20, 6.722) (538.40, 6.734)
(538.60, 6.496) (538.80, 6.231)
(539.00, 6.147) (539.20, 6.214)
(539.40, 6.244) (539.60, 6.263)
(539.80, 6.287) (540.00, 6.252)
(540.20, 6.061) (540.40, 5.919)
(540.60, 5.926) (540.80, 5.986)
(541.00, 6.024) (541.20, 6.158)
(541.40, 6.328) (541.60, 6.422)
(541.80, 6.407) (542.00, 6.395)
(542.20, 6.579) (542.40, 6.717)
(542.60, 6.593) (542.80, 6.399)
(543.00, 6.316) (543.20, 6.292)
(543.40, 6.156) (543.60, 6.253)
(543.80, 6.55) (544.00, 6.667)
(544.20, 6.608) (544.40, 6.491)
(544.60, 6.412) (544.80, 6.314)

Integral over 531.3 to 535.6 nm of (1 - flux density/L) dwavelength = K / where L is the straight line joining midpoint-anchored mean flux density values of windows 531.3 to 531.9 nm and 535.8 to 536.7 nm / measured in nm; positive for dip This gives 0.20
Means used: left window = 6.57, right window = 6.61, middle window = 6.28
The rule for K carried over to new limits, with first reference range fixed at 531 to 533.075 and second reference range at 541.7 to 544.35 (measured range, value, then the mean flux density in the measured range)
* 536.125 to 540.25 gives 0.06 nm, 6.34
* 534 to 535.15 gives 0.05 nm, 6.1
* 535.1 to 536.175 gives -0.05 nm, 6.69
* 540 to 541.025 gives 0.07 nm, 6.01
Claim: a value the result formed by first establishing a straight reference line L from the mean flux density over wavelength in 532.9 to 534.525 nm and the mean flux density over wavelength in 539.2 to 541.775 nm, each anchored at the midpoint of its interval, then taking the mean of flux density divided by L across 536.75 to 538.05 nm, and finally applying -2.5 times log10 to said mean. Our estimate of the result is -0.02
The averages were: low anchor 6.14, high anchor 6.17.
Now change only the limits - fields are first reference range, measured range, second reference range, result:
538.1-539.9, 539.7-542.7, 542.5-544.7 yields 0.022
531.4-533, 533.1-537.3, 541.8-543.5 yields 0.011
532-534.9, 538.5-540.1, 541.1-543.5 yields 0.009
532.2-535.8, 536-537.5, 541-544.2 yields -0.012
